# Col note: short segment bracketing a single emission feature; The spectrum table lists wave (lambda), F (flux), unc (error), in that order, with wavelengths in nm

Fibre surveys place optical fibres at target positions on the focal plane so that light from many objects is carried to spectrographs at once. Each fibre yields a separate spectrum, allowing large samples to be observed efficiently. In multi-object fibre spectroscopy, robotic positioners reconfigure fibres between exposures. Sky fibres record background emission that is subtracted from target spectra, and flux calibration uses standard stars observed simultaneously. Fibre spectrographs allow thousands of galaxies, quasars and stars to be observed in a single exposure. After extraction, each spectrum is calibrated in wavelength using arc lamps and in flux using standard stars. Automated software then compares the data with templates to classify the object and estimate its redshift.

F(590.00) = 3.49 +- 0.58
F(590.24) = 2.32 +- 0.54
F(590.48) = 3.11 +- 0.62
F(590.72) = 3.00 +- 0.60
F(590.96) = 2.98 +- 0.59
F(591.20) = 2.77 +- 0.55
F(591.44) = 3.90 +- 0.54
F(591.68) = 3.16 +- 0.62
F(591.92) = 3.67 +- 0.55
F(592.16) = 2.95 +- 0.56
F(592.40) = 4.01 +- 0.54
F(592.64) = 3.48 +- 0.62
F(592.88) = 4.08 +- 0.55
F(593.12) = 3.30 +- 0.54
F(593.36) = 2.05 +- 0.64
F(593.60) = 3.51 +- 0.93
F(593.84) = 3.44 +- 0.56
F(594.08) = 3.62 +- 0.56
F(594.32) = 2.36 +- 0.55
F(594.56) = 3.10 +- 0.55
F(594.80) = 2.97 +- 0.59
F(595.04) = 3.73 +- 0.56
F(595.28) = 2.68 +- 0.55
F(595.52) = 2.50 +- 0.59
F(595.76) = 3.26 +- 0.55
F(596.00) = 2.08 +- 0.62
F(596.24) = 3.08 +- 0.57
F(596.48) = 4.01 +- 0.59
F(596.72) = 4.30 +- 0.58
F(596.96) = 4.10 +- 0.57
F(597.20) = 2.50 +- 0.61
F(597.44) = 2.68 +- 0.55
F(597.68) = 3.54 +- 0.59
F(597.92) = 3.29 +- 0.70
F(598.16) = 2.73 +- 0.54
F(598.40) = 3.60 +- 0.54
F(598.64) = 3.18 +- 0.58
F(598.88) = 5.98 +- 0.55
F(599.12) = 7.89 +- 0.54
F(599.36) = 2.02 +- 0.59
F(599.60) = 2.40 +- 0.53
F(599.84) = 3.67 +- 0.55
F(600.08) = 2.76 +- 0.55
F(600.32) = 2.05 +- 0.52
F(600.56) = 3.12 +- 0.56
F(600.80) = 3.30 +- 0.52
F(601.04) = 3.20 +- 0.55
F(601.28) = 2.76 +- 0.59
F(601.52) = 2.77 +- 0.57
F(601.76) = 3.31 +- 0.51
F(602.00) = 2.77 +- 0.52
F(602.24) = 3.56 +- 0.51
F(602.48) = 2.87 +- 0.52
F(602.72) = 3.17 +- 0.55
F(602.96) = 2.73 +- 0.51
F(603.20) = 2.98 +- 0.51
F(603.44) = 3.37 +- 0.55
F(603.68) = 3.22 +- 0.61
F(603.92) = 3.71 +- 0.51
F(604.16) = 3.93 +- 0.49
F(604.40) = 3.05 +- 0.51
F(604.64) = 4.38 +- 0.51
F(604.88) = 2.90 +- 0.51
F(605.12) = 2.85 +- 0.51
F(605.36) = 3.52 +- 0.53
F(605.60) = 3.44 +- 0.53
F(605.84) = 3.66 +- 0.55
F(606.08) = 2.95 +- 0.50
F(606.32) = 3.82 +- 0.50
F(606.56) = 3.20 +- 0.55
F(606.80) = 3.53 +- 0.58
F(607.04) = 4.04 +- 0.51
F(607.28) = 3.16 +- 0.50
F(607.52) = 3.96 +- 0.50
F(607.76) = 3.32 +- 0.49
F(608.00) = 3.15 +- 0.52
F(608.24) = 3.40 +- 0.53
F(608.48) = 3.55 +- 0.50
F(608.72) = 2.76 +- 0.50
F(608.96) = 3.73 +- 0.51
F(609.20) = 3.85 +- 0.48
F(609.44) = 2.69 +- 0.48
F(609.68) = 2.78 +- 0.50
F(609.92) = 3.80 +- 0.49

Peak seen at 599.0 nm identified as H-beta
